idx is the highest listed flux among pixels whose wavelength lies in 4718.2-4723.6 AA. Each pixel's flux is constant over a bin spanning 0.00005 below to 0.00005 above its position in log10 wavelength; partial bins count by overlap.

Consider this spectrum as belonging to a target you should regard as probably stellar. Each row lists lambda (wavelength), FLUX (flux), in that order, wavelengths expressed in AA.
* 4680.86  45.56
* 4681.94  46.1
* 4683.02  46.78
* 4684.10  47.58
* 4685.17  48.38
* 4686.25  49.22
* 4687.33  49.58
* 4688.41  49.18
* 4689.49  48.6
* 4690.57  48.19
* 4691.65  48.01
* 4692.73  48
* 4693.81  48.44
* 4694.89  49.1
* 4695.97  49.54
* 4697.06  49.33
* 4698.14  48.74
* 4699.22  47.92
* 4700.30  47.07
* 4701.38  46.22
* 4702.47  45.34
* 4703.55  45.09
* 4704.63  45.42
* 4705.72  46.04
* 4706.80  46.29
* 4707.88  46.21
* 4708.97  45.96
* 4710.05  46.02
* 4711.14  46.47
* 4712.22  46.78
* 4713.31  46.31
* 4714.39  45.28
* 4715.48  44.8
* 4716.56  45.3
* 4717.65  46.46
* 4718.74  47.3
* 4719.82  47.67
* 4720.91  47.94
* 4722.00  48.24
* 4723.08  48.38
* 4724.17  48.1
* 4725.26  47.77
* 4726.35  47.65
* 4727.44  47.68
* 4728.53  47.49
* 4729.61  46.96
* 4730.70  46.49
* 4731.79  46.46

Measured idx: 48.38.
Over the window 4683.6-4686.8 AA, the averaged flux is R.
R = 48.5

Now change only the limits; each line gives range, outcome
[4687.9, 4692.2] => 48.5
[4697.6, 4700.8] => 48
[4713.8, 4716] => 45.1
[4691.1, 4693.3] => 48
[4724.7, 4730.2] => 47.5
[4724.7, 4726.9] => 47.6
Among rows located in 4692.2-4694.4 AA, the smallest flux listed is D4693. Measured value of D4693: 48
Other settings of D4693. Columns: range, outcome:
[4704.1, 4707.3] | 45.42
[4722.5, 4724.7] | 48.1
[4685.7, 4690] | 48.6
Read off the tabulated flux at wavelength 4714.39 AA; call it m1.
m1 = 45.28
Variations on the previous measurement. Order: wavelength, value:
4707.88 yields 46.21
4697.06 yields 49.33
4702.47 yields 45.34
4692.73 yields 48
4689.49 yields 48.6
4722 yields 48.24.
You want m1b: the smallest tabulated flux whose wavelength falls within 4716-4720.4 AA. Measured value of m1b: 45.3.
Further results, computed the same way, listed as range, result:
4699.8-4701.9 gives 46.22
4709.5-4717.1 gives 44.8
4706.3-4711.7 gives 45.96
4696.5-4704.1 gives 45.09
